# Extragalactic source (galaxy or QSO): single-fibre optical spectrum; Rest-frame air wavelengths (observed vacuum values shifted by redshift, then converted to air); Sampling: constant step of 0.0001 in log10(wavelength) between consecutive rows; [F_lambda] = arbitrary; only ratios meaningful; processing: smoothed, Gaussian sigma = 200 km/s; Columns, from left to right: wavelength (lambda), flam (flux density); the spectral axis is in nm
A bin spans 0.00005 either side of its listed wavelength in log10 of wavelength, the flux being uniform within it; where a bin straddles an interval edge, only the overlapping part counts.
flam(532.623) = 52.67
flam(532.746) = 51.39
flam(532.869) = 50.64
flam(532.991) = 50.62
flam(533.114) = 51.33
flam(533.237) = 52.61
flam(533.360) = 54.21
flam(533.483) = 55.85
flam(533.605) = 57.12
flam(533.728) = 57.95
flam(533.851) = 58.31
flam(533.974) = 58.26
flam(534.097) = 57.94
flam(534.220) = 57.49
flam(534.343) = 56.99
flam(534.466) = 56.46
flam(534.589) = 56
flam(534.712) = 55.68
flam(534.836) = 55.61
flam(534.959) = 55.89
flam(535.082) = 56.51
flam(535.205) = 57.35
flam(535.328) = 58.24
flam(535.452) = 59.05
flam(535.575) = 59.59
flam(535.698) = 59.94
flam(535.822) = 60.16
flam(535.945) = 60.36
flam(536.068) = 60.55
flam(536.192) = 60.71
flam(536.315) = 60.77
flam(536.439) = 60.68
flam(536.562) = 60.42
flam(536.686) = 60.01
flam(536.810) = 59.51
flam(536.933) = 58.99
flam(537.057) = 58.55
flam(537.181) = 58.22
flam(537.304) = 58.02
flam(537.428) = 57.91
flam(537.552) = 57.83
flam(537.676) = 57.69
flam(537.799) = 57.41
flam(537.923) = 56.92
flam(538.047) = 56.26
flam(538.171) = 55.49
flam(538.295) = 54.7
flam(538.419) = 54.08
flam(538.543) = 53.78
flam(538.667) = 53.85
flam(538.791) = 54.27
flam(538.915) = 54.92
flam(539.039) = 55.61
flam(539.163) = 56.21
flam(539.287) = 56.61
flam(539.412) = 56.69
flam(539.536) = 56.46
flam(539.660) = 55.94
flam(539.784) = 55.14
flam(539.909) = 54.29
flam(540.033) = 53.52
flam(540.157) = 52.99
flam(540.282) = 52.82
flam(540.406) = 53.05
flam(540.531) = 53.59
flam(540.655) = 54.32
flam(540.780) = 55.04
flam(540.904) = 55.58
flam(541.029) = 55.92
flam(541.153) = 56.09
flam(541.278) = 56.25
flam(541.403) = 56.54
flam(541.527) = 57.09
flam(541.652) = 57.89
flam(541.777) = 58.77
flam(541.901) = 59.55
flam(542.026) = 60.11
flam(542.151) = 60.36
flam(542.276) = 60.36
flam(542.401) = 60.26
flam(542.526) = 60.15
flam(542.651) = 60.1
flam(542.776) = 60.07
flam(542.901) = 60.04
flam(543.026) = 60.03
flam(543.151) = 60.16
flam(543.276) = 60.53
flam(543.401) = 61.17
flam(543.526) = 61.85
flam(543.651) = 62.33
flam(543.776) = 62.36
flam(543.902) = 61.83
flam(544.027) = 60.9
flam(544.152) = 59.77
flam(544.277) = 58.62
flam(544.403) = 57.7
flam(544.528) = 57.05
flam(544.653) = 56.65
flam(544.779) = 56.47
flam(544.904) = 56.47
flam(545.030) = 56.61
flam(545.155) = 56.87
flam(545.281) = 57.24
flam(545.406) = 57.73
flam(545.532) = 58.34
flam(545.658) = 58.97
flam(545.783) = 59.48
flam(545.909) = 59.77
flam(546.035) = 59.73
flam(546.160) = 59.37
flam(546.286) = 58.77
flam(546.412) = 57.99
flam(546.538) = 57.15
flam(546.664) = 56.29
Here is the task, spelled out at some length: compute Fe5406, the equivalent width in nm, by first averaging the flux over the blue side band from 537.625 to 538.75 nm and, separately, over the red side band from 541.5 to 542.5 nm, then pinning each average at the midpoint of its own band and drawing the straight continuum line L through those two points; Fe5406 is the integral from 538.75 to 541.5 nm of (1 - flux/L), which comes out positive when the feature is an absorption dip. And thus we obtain 0.11 nm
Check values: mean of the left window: 55.5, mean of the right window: 59.4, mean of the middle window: 55.1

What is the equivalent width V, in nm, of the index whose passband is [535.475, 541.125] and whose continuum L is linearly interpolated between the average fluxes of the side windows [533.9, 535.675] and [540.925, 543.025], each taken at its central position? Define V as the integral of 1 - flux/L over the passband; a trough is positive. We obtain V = 0.11 nm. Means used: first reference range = 57.3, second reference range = 58.7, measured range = 56.8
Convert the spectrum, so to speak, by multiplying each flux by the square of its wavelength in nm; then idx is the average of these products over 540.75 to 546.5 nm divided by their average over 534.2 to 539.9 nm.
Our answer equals 1.1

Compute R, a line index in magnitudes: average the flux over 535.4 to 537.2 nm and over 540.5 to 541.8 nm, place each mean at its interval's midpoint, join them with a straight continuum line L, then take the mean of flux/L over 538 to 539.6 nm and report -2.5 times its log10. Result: 0.050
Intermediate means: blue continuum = 59.9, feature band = 55.3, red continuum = 56.1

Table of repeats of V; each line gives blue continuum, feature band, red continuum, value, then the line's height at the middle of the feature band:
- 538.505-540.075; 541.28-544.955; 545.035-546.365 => -0.14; 57.2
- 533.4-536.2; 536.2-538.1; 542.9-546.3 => -0.02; 58.2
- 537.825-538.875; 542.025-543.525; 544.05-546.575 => -0.09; 57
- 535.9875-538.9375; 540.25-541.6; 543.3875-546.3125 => 0.07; 58.3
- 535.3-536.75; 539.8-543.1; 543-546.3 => 0.13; 59.5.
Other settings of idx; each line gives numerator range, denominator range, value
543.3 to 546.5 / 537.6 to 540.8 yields 1.09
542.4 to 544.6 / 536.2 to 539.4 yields 1.08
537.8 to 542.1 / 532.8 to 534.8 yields 1.03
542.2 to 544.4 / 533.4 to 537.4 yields 1.07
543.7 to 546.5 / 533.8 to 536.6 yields 1.04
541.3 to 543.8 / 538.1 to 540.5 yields 1.11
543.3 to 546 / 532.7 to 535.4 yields 1.10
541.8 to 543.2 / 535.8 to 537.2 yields 1.02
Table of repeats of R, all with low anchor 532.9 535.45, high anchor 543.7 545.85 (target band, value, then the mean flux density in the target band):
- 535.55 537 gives -0.068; 60.1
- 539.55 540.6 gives 0.065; 54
